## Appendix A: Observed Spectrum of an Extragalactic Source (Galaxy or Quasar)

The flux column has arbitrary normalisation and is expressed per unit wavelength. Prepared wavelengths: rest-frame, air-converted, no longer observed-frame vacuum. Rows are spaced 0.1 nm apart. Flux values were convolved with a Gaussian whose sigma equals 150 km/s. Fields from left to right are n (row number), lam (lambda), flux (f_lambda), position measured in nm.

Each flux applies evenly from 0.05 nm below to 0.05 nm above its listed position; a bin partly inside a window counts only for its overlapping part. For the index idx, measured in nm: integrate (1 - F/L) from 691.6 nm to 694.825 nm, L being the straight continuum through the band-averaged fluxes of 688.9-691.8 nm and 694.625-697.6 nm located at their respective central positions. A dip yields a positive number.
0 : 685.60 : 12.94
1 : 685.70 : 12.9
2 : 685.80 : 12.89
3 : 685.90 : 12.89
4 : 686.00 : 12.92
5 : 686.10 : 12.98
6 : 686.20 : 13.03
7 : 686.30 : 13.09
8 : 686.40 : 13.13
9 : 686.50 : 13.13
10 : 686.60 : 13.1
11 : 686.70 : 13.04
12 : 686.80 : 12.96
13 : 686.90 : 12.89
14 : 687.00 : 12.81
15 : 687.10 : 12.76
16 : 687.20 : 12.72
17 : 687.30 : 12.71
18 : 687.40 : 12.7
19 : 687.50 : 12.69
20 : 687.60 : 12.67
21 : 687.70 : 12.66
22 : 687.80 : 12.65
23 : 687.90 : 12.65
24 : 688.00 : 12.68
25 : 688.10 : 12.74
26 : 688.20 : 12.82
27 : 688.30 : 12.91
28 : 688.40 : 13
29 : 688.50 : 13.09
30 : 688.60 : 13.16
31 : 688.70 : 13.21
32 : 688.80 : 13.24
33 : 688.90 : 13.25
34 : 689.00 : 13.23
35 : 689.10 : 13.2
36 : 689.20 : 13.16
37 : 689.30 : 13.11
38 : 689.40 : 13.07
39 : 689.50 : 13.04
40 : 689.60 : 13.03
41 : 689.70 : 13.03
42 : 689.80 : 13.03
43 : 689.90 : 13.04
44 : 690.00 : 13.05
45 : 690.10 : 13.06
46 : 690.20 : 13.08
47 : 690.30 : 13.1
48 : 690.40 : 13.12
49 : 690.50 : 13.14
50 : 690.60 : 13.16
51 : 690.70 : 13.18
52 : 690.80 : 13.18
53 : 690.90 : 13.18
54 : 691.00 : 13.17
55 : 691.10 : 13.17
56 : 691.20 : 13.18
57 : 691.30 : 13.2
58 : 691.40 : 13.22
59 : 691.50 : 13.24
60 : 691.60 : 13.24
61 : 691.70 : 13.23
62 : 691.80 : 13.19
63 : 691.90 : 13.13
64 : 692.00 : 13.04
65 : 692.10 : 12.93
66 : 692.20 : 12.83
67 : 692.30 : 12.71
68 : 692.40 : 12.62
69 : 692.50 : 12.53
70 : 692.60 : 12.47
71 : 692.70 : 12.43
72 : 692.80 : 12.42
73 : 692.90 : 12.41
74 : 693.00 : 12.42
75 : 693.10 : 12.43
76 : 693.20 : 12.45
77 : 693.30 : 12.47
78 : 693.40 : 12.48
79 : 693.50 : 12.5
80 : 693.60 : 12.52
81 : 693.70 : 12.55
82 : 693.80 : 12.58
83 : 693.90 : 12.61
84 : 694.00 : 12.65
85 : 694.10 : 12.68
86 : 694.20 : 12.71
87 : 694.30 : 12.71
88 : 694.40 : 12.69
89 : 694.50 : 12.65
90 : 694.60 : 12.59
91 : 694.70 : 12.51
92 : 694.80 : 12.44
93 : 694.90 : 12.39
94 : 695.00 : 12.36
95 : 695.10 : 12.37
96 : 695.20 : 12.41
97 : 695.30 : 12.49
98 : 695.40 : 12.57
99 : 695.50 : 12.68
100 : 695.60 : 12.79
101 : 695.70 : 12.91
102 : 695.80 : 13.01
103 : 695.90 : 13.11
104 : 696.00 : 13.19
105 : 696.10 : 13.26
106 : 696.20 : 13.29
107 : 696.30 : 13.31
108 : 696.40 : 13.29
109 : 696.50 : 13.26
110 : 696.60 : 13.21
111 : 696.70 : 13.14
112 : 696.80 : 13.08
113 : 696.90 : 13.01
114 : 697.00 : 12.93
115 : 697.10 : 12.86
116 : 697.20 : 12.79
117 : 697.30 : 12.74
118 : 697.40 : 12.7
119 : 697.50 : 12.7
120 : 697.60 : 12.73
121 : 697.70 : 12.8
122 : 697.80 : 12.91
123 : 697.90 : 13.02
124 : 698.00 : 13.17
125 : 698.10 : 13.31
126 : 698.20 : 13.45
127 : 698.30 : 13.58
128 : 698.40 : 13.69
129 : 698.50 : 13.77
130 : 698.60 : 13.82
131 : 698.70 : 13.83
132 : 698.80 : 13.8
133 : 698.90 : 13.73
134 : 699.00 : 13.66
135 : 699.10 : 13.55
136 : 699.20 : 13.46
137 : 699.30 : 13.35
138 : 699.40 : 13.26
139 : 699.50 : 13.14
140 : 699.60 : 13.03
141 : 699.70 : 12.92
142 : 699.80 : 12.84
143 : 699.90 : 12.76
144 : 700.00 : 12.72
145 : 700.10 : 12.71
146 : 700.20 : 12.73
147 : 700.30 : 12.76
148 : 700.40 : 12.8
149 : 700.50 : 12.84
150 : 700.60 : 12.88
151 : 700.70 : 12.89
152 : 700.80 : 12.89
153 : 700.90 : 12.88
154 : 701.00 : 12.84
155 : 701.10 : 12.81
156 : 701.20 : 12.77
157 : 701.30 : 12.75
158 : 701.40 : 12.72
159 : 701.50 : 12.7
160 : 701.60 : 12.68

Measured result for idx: 0.09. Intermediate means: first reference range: 13.1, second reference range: 12.9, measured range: 12.7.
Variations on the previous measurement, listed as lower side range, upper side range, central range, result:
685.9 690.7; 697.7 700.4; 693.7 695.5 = 0.08 nm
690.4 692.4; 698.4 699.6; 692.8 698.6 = 0.23 nm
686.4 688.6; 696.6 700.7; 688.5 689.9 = -0.03 nm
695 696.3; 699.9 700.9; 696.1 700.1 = -0.12 nm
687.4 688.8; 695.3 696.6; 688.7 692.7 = -0.05 nm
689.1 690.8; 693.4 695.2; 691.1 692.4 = -0.02 nm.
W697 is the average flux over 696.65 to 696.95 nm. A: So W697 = 13.1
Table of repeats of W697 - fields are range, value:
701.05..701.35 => 12.8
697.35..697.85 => 12.8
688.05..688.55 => 12.9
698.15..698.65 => 13.7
